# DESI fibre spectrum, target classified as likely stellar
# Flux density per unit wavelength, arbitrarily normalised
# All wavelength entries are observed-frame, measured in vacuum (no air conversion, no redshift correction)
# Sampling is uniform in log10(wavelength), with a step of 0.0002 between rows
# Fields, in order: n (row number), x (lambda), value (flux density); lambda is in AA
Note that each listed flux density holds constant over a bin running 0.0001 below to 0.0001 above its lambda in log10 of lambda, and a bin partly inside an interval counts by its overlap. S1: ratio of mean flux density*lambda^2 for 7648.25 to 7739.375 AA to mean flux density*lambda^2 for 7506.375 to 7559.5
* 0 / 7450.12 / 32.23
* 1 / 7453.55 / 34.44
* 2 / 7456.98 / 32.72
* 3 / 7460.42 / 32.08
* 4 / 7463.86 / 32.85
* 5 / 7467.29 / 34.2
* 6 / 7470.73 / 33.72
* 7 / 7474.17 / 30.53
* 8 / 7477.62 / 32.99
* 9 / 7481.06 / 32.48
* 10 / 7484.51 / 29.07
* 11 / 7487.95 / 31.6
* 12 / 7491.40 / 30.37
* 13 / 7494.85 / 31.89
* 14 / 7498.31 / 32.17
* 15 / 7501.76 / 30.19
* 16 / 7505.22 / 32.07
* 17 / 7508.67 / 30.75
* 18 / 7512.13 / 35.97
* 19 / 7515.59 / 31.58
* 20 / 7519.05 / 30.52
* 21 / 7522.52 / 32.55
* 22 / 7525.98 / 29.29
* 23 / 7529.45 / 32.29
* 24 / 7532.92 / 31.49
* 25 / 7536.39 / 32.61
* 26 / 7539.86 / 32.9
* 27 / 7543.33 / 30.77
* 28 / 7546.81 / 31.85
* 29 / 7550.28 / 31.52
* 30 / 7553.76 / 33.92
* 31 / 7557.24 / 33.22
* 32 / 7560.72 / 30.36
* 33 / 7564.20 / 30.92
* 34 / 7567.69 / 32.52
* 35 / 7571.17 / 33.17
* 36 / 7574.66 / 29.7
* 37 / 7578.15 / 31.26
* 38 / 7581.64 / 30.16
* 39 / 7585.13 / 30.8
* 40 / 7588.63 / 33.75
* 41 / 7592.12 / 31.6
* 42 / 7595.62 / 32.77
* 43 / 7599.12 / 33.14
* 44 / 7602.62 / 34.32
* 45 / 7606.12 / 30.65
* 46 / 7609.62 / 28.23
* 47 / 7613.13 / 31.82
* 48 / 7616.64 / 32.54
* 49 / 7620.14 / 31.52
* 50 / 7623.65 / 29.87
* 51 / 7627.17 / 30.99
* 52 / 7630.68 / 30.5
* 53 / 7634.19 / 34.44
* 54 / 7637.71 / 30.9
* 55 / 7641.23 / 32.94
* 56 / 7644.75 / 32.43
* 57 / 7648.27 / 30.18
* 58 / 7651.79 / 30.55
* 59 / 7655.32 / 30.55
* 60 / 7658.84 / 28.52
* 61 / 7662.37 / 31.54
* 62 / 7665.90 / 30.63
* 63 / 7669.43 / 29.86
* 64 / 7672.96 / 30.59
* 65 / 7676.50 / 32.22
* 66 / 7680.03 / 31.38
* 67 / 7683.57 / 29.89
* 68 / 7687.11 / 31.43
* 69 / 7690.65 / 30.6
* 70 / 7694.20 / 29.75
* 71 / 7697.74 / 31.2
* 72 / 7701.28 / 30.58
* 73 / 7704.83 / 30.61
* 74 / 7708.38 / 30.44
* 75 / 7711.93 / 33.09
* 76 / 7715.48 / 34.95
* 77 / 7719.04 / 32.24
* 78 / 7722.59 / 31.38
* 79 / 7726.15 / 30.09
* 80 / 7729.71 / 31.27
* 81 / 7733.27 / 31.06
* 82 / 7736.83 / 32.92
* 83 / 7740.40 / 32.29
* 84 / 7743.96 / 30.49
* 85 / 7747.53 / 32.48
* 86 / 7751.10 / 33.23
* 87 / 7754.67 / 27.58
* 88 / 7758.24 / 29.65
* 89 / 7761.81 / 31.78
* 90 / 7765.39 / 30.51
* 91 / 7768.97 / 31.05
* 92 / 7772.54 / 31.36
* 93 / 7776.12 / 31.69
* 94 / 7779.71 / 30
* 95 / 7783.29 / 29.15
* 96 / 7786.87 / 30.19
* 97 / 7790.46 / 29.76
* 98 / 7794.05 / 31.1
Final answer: 1.01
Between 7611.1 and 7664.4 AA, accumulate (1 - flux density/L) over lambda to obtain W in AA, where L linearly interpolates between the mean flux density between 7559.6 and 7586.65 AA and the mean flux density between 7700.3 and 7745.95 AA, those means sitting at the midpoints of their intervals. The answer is 0.2 AA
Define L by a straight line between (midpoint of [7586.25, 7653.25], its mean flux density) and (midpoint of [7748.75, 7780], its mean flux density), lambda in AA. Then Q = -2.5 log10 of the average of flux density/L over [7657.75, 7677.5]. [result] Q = 0.03 mag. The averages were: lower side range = 31.7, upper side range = 30.8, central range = 30.6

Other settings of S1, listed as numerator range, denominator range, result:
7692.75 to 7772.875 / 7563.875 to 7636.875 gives 1.02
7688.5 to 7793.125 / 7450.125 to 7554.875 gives 1.03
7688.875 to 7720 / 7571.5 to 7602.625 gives 1.02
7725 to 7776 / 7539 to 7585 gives 1.03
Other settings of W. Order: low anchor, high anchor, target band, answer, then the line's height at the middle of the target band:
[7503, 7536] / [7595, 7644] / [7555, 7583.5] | 0.3 AA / 31.8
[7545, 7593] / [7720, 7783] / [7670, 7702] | 0.5 AA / 31.3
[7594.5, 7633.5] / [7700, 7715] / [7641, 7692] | 1.1 AA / 31.5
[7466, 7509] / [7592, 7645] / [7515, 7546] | 0.2 AA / 31.7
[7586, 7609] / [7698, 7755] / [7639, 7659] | 0.7 AA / 32.1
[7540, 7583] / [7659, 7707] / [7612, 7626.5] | -0.1 AA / 31.2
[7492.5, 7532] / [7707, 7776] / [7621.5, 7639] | 0.1 AA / 31.6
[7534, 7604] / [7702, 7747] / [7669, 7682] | 0.3 AA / 31.8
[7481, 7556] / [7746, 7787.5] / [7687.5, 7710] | 0.3 AA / 31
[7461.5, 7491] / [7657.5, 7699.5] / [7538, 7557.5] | -0.4 AA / 31.6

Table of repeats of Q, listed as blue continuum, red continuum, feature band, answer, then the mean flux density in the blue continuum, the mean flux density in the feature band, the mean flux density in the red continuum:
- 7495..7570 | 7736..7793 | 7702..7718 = -0.036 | 31.9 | 32.1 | 30.8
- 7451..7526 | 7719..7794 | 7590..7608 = -0.031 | 32.1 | 32.5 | 30.9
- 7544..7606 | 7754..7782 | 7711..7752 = -0.043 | 32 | 32.1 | 30.5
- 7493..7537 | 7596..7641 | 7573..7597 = 0.009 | 31.8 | 31.4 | 31.7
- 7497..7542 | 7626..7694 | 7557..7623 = -0.007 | 31.9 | 31.6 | 31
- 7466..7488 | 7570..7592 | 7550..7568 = -0.017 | 32.1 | 32.1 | 31.4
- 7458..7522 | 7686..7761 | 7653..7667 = 0.042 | 32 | 30.3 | 31.3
